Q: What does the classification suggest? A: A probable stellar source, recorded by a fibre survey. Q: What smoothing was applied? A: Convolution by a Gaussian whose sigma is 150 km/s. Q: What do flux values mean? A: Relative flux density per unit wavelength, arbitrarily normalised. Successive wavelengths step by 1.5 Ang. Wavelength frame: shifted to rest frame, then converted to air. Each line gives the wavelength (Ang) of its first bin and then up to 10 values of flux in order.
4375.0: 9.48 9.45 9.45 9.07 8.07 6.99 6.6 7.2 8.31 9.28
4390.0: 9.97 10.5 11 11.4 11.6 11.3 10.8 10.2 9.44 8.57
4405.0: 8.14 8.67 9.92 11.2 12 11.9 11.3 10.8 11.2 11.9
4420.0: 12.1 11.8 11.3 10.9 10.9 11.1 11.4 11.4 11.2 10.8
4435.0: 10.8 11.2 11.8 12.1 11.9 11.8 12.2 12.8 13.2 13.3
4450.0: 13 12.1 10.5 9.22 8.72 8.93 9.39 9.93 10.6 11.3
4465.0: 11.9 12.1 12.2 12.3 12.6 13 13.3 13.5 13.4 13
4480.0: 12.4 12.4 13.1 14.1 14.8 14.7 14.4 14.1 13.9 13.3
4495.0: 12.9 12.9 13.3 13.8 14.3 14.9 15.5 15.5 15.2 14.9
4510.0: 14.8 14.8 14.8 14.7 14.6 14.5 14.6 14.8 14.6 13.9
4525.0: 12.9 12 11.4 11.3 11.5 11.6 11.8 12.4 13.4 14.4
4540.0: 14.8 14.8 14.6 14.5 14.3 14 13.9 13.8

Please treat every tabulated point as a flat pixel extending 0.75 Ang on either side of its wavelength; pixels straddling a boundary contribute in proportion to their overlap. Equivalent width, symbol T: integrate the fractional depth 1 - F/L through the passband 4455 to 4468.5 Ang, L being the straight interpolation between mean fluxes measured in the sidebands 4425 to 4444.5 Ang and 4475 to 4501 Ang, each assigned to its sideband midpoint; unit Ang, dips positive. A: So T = 2.2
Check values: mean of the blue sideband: 11.4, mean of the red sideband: 13.6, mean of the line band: 10.5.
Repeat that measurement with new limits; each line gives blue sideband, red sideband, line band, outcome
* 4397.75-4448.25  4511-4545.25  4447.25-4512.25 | -2.1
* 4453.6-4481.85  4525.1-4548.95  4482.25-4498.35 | -2.3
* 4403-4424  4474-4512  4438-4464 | 2.2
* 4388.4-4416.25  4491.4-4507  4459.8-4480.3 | 1.2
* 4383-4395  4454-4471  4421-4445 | -3.1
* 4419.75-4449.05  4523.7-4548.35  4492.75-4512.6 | -2.6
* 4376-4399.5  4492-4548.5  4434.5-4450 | -1.3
